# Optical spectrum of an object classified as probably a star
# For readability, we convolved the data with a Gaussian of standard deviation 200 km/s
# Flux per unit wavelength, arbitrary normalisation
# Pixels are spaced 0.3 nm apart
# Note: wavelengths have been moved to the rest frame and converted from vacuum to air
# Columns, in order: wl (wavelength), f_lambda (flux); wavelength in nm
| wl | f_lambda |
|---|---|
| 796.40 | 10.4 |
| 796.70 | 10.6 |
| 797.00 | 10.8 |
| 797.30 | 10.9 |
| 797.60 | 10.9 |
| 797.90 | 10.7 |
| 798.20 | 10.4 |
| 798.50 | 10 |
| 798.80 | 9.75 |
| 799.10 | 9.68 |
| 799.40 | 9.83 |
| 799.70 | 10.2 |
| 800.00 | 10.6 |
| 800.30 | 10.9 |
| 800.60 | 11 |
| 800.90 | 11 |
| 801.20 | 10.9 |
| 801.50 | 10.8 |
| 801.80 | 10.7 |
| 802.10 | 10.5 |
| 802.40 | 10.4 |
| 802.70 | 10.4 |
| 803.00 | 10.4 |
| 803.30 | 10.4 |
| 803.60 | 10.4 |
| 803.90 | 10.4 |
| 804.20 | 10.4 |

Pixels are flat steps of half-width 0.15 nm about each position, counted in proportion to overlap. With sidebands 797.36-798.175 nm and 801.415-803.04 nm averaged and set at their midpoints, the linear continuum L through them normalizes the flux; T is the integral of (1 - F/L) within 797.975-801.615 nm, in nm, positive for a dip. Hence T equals 0.08 nm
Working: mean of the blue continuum 10.7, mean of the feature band 10.4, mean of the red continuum 10.5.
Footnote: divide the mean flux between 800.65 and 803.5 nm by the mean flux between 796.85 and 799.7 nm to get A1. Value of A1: 1.03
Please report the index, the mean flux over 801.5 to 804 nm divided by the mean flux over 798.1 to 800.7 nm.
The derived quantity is 1.02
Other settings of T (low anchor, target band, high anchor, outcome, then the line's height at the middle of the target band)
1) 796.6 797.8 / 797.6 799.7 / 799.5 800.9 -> 0.12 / 10.7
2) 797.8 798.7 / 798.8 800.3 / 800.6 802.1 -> 0.06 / 10.5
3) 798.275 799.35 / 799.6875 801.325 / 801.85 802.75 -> -0.11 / 10.2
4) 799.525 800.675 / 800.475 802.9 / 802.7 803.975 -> -0.04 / 10.5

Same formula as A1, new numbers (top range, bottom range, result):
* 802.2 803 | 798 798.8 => 1.03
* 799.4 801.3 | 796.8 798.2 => 0.99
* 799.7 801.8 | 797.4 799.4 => 1.06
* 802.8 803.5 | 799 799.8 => 1.05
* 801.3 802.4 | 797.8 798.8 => 1.04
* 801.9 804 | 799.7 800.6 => 0.97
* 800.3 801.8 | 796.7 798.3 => 1.02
